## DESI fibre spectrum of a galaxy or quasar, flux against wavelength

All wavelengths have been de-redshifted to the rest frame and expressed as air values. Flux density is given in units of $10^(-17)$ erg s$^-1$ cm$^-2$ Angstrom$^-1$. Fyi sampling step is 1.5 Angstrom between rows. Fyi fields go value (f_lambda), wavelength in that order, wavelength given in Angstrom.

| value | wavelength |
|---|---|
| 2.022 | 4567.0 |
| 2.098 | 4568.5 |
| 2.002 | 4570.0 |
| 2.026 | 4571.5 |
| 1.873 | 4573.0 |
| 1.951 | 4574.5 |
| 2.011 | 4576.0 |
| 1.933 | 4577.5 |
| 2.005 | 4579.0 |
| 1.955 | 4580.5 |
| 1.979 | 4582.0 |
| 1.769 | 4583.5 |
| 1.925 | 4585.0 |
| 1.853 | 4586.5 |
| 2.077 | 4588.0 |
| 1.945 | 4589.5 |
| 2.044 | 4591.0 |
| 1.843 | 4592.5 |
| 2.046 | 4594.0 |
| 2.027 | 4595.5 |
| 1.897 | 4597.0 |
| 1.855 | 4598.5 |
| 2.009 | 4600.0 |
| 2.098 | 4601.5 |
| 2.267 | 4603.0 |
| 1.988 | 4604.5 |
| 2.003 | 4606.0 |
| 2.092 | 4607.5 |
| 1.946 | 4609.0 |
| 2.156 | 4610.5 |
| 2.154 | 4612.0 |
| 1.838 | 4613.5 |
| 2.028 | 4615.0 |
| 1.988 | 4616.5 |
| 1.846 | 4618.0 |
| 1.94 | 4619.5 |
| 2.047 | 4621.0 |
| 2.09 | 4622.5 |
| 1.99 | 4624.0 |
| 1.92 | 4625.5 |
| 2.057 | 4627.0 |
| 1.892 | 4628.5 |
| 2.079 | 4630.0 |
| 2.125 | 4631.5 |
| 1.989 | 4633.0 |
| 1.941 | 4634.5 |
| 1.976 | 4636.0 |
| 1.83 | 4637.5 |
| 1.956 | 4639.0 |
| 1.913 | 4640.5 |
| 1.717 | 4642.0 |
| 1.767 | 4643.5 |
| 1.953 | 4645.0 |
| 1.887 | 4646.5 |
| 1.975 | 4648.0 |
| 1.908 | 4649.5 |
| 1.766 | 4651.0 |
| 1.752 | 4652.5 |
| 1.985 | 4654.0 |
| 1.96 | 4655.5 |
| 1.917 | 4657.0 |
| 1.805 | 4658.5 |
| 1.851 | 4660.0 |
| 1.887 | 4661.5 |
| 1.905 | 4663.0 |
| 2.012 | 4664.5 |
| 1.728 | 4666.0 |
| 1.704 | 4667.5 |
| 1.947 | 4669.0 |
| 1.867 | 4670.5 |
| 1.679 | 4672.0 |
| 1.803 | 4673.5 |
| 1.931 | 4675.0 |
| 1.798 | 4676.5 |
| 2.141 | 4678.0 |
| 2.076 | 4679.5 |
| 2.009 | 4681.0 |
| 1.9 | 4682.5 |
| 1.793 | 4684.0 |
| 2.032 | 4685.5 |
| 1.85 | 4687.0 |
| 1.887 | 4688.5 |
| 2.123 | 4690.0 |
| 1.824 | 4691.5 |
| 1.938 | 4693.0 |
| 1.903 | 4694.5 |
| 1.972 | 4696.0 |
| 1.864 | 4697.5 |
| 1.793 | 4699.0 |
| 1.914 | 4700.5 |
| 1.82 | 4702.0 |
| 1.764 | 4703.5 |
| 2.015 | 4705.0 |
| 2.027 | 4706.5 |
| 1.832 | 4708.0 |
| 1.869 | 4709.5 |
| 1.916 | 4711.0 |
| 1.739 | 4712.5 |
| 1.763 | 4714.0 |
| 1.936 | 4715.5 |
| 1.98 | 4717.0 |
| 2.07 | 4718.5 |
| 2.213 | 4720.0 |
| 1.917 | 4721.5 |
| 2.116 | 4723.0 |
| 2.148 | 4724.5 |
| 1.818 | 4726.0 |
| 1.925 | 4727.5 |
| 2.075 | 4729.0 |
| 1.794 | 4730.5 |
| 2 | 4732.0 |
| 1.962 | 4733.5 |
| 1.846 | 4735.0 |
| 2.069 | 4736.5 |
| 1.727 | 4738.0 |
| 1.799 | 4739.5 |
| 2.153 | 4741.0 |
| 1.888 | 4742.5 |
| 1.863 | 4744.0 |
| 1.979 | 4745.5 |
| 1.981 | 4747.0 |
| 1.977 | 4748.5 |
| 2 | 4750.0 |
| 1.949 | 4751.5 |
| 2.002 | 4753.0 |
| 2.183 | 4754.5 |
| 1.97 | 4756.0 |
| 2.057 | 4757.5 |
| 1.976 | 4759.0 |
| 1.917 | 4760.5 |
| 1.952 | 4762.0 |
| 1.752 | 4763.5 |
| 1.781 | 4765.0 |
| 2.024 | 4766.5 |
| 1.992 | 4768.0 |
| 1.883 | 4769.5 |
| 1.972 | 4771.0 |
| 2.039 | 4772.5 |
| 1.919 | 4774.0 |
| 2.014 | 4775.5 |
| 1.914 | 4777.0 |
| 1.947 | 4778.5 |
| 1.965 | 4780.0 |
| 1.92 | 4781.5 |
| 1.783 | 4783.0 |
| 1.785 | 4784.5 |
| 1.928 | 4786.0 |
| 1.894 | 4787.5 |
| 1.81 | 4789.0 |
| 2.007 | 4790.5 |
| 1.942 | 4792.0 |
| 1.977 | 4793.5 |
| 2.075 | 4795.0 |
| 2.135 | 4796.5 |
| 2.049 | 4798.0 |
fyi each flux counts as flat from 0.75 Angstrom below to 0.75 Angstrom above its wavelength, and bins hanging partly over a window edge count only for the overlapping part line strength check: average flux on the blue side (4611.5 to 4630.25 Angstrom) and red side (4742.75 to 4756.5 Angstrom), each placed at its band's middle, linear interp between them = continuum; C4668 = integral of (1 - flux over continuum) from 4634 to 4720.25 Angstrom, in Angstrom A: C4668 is 3.9 Angstrom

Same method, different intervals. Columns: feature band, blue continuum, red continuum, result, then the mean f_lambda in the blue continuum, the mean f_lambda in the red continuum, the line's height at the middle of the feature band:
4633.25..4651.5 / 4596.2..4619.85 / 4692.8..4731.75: 0.9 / 2.01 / 1.93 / 1.98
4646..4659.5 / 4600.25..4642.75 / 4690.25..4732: 0.6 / 2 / 1.93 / 1.97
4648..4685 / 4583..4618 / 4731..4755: 1.7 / 1.99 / 1.96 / 1.98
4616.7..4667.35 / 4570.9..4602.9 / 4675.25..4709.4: 0.6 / 1.96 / 1.92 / 1.94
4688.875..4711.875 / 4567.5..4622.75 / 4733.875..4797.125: 0.7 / 1.99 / 1.95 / 1.96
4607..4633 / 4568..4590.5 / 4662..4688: -1.1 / 1.96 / 1.89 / 1.93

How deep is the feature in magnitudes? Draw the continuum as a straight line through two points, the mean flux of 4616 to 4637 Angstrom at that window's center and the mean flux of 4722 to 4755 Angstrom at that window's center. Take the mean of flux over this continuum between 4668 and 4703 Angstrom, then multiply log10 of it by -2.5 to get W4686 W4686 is 0.04 mag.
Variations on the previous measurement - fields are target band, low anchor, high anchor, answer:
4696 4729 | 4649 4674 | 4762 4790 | -0.03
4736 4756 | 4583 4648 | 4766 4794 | -0.01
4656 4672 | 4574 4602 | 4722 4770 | 0.06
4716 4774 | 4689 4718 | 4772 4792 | -0.03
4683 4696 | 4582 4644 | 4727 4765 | 0.02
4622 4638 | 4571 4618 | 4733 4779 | -0.01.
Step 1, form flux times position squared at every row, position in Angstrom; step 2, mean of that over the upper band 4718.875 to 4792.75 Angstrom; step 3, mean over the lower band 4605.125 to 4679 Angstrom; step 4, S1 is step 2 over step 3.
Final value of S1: 1.06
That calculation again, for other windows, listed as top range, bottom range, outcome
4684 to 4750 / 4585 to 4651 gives 1.02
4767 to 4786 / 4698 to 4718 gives 1.06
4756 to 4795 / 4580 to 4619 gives 1.05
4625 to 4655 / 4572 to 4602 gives 1.01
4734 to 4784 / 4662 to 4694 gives 1.06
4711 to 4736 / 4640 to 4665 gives 1.07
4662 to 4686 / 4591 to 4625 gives 0.97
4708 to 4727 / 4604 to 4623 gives 1.02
